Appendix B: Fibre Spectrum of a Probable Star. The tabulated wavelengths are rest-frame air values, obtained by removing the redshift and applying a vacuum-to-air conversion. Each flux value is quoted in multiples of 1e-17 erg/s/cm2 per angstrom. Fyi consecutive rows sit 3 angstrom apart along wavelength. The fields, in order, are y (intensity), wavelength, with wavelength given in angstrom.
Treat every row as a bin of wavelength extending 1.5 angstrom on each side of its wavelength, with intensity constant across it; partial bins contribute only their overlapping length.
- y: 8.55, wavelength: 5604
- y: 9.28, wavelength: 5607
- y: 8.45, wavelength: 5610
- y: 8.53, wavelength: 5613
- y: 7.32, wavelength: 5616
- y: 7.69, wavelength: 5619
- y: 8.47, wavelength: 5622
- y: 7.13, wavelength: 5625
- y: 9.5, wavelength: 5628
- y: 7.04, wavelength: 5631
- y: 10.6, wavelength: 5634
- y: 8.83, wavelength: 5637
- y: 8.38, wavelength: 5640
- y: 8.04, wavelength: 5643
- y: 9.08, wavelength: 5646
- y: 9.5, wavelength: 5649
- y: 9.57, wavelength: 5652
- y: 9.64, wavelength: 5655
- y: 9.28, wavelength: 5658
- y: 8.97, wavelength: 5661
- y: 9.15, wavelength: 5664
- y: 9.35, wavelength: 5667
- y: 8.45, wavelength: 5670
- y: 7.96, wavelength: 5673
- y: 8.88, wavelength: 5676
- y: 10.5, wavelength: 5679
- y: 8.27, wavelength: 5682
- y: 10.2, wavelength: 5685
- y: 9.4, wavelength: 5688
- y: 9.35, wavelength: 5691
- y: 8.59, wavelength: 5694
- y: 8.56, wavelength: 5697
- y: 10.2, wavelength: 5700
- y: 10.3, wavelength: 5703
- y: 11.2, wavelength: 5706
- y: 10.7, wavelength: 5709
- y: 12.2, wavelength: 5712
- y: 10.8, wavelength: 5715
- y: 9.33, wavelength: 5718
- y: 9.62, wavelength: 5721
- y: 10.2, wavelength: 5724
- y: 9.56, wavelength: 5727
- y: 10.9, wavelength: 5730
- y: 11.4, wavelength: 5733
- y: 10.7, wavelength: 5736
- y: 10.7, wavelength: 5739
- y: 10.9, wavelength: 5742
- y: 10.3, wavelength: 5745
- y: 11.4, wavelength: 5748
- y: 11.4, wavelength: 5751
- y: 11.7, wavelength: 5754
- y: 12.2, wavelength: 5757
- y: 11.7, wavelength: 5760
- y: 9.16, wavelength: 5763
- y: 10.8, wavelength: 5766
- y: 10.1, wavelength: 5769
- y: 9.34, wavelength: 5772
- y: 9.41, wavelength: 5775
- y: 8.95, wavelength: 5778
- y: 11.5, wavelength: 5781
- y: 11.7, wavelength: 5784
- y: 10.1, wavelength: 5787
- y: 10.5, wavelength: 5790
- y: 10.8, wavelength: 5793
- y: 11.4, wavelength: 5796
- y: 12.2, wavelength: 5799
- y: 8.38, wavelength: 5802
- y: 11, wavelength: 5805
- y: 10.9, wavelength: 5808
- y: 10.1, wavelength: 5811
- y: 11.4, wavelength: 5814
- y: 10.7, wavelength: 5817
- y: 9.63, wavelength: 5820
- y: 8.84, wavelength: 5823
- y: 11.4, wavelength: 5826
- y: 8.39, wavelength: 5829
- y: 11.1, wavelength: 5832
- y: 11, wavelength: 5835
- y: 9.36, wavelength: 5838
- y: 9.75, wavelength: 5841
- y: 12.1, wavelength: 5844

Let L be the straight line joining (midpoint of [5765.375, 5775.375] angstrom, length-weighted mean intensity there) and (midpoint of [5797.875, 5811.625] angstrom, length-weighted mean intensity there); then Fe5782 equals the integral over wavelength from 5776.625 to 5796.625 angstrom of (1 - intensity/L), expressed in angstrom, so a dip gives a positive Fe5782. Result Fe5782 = -1.00 angstrom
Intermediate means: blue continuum 9.89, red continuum 10.5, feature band 10.7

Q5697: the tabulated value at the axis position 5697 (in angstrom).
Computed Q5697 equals 8.56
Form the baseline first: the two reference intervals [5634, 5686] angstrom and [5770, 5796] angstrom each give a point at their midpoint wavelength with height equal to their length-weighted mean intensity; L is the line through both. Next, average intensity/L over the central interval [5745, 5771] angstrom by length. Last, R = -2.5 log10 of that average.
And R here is -0.09 mag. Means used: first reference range 9.1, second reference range 10.3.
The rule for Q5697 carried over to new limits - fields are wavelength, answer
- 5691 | 9.35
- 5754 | 11.7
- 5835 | 11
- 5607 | 9.28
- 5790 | 10.5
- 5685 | 10.2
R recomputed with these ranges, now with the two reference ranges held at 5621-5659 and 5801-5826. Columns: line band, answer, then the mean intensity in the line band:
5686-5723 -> -0.07 mag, 10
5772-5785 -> -0.03 mag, 10.2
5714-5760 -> -0.12 mag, 10.8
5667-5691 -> 0.00 mag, 9.13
